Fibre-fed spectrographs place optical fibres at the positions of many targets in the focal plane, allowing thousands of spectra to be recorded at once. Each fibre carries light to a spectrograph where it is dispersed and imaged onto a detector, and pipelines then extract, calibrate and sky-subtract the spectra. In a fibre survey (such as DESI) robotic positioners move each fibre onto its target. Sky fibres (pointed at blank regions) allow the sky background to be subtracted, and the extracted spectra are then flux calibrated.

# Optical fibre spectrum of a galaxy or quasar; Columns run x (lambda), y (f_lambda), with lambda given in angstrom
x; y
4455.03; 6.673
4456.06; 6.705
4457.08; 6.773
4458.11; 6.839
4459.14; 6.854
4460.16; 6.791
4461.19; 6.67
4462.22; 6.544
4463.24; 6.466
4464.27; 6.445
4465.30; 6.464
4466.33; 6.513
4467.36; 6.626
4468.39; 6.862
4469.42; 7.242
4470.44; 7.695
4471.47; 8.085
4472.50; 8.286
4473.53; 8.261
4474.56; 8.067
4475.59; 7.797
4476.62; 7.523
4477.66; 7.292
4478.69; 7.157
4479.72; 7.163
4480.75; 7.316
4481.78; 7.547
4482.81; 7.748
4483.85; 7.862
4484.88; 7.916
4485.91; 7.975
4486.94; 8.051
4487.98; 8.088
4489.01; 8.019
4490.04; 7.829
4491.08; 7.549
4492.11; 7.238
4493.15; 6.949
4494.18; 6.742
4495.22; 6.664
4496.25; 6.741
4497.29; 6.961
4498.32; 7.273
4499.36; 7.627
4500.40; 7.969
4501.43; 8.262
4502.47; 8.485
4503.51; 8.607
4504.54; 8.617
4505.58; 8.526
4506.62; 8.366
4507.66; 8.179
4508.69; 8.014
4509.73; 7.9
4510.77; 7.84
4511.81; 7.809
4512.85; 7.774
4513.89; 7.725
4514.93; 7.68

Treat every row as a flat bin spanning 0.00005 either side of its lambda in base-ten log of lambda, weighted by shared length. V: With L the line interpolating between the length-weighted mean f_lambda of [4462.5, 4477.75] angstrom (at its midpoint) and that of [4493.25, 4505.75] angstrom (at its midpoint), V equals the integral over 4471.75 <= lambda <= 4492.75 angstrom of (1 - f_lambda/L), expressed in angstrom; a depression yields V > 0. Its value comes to -0.81 angstrom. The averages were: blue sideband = 7.3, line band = 7.73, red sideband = 7.66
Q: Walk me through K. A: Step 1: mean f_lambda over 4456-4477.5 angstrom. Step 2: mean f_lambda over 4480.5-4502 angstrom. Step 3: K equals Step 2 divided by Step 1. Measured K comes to 1.1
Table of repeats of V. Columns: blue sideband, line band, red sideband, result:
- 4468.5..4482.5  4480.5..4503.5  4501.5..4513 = 0.9 angstrom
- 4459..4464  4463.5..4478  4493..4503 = -1.1 angstrom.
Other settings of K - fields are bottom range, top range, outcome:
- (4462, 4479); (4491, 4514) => 1.06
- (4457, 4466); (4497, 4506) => 1.21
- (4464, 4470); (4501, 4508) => 1.26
